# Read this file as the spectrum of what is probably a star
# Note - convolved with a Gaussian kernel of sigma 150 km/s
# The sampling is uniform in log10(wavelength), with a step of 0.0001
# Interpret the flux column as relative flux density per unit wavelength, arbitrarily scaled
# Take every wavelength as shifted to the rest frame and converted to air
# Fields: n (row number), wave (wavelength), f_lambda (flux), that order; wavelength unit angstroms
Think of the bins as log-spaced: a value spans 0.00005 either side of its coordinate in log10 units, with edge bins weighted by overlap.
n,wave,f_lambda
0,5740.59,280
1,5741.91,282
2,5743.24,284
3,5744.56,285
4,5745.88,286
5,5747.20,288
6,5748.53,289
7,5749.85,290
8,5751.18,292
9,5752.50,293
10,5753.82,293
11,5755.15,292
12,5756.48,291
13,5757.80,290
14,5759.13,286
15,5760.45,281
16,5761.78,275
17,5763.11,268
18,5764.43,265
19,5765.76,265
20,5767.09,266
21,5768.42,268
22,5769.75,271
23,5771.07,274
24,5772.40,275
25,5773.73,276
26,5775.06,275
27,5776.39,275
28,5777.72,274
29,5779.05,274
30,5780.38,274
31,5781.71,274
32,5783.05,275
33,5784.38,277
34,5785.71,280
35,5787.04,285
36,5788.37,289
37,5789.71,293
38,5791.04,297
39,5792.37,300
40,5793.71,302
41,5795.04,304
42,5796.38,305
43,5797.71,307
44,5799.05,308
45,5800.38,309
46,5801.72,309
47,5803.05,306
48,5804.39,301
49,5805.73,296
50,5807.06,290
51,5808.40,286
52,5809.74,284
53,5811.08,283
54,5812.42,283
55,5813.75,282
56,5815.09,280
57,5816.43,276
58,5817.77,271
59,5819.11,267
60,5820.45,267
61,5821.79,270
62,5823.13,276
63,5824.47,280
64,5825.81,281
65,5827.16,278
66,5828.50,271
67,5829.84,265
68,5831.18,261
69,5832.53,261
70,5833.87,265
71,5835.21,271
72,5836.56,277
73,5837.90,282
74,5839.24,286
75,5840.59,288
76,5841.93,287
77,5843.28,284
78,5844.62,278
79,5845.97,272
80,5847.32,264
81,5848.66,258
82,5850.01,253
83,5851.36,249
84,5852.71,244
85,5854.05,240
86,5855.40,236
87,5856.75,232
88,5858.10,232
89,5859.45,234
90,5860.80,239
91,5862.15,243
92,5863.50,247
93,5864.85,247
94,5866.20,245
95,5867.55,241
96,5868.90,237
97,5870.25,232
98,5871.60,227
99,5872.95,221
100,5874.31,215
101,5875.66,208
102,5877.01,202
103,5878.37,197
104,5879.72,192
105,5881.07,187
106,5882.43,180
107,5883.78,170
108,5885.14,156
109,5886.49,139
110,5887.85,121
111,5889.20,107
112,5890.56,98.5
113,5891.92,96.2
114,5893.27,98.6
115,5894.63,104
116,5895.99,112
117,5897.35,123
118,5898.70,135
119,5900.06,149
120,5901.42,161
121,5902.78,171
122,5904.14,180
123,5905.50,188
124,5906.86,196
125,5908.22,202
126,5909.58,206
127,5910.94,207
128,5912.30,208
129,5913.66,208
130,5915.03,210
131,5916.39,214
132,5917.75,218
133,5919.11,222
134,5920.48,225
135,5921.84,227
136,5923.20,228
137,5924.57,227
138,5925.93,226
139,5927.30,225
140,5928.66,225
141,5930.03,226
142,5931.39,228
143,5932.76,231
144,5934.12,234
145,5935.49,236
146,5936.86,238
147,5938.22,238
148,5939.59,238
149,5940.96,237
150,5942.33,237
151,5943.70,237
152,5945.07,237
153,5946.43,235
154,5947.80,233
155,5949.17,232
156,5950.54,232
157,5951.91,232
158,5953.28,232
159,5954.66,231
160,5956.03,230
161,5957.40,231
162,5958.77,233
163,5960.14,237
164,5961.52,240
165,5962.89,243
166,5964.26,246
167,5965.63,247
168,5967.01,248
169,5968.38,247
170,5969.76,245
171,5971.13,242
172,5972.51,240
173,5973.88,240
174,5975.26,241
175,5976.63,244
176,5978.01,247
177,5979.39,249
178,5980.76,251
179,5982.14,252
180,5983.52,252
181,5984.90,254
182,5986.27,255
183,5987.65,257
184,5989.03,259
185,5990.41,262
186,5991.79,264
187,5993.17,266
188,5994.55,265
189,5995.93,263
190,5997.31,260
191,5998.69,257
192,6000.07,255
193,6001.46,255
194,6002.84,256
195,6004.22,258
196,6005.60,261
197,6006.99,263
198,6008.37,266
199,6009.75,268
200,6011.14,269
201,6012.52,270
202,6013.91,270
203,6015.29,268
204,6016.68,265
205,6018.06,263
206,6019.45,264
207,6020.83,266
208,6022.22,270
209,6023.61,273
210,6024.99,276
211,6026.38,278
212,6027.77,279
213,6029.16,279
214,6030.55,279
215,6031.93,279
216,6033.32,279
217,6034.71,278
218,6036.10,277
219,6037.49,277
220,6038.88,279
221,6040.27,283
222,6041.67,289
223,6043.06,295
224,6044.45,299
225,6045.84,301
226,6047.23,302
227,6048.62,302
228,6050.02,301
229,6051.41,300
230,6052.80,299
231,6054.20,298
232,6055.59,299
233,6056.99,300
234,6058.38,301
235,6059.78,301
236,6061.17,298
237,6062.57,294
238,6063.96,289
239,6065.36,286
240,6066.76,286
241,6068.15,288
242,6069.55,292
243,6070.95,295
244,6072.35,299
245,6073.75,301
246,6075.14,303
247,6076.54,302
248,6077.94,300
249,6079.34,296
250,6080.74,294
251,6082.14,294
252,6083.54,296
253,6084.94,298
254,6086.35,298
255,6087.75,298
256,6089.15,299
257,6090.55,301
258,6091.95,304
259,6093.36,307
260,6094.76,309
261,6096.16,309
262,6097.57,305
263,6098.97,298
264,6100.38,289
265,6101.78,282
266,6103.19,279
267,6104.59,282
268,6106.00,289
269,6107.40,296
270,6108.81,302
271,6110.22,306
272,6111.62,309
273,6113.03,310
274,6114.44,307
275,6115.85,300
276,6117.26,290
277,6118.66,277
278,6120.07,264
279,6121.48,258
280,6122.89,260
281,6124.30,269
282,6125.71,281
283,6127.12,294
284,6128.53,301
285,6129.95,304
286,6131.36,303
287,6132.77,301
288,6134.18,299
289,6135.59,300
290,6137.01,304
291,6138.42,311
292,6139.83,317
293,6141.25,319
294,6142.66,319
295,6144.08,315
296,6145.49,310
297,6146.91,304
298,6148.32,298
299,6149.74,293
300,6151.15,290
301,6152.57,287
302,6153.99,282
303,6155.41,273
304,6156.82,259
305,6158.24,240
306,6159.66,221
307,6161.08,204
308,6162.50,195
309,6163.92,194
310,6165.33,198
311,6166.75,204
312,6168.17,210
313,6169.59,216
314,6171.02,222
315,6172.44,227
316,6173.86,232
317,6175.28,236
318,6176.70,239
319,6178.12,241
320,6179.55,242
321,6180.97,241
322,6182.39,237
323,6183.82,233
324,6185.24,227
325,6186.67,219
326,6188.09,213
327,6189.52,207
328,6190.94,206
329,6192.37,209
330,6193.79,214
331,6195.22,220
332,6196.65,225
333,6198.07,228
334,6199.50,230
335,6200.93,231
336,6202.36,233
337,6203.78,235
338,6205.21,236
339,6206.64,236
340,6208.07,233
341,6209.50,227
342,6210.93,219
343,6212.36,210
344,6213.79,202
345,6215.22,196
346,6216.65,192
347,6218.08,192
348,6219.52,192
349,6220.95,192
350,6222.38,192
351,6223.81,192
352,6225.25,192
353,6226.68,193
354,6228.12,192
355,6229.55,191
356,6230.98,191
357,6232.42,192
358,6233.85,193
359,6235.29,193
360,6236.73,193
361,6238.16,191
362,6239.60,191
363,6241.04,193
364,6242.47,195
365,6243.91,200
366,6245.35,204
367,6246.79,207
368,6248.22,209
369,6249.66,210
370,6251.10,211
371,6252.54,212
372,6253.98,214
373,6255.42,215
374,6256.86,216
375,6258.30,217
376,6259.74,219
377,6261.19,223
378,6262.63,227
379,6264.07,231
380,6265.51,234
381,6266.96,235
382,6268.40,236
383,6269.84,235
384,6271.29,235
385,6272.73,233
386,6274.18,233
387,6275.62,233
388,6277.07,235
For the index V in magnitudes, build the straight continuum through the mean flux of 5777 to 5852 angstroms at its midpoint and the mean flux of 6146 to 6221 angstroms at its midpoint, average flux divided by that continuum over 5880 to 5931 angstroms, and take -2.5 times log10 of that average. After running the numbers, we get 0.44 mag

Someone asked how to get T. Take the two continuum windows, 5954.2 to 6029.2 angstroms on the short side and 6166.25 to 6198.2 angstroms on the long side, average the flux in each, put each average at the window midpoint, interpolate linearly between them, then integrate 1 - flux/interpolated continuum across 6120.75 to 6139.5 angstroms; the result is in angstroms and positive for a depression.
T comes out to -4.77 angstroms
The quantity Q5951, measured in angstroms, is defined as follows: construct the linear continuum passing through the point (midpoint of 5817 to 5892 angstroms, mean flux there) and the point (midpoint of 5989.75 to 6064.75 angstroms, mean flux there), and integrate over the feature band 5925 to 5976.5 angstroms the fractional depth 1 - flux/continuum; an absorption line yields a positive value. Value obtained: 4.6 angstroms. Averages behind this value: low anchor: 235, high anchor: 278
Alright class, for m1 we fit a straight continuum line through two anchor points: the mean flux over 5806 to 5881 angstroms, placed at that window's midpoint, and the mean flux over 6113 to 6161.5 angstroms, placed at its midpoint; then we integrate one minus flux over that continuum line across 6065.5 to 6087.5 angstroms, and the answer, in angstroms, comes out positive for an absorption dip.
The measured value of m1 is -1.1 angstroms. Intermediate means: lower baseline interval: 257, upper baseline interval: 288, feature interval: 296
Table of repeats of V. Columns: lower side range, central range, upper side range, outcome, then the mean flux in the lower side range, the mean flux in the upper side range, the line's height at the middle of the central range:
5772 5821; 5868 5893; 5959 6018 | 0.475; 287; 255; 273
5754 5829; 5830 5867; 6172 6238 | 0.063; 283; 214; 274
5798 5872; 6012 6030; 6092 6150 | 0.062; 268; 297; 287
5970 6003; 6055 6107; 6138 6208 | -0.190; 253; 244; 249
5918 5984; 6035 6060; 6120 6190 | -0.187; 236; 260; 248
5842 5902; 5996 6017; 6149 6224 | -0.236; 201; 225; 211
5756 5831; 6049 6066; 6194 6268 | -0.238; 283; 210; 239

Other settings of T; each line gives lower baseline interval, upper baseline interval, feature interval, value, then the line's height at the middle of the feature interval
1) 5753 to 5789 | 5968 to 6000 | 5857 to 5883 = 4.2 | 266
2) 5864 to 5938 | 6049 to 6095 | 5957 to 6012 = -1.9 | 244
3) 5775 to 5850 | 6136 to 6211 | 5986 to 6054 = -3.4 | 261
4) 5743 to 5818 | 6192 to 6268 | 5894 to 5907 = 5.6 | 265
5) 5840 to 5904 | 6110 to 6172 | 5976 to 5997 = -2.0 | 233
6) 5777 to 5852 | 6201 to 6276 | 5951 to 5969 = 1.3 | 257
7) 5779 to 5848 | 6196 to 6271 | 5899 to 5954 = 9.5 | 264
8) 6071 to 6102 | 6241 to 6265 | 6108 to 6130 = -0.5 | 282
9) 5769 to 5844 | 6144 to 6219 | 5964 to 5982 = 1.1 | 261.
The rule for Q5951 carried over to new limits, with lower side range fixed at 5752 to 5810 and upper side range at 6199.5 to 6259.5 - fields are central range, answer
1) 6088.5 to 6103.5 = -4.5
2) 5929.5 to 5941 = 1.1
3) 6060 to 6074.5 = -3.6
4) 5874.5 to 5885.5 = 3.3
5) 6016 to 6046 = -4.6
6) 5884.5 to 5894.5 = 5.7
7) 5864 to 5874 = 1.3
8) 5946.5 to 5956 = 0.9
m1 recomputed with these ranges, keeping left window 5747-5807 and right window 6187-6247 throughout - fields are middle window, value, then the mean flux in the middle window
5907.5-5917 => 2.0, 208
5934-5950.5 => 1.3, 236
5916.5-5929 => 1.7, 224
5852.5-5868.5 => 1.8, 240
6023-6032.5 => -1.5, 278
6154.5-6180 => -1.2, 225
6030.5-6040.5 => -1.6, 279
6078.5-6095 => -5.0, 299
